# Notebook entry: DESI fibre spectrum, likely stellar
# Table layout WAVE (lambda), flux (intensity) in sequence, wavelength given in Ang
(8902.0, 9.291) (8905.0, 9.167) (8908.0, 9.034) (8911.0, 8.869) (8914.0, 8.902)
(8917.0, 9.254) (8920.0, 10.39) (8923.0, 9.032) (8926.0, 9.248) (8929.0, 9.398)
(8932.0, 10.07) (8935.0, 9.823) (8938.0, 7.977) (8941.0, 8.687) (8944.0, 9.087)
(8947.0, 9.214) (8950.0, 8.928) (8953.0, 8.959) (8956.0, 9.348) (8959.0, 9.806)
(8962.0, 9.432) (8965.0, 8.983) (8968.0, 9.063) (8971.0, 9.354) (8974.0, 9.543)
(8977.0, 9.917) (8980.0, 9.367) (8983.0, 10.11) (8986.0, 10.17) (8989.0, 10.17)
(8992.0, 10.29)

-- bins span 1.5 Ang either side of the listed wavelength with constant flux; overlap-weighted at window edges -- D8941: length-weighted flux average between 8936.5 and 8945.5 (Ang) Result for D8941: 8.58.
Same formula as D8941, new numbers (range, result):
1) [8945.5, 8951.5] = 9.07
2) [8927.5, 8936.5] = 9.76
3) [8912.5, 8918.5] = 9.08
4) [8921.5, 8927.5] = 9.14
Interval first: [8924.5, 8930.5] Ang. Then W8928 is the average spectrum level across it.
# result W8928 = 9.32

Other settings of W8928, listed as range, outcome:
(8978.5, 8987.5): 9.88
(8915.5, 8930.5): 9.46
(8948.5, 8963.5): 9.29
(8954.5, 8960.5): 9.58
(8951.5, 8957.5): 9.15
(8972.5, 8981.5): 9.61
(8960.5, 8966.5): 9.21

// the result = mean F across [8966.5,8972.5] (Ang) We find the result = 9.21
